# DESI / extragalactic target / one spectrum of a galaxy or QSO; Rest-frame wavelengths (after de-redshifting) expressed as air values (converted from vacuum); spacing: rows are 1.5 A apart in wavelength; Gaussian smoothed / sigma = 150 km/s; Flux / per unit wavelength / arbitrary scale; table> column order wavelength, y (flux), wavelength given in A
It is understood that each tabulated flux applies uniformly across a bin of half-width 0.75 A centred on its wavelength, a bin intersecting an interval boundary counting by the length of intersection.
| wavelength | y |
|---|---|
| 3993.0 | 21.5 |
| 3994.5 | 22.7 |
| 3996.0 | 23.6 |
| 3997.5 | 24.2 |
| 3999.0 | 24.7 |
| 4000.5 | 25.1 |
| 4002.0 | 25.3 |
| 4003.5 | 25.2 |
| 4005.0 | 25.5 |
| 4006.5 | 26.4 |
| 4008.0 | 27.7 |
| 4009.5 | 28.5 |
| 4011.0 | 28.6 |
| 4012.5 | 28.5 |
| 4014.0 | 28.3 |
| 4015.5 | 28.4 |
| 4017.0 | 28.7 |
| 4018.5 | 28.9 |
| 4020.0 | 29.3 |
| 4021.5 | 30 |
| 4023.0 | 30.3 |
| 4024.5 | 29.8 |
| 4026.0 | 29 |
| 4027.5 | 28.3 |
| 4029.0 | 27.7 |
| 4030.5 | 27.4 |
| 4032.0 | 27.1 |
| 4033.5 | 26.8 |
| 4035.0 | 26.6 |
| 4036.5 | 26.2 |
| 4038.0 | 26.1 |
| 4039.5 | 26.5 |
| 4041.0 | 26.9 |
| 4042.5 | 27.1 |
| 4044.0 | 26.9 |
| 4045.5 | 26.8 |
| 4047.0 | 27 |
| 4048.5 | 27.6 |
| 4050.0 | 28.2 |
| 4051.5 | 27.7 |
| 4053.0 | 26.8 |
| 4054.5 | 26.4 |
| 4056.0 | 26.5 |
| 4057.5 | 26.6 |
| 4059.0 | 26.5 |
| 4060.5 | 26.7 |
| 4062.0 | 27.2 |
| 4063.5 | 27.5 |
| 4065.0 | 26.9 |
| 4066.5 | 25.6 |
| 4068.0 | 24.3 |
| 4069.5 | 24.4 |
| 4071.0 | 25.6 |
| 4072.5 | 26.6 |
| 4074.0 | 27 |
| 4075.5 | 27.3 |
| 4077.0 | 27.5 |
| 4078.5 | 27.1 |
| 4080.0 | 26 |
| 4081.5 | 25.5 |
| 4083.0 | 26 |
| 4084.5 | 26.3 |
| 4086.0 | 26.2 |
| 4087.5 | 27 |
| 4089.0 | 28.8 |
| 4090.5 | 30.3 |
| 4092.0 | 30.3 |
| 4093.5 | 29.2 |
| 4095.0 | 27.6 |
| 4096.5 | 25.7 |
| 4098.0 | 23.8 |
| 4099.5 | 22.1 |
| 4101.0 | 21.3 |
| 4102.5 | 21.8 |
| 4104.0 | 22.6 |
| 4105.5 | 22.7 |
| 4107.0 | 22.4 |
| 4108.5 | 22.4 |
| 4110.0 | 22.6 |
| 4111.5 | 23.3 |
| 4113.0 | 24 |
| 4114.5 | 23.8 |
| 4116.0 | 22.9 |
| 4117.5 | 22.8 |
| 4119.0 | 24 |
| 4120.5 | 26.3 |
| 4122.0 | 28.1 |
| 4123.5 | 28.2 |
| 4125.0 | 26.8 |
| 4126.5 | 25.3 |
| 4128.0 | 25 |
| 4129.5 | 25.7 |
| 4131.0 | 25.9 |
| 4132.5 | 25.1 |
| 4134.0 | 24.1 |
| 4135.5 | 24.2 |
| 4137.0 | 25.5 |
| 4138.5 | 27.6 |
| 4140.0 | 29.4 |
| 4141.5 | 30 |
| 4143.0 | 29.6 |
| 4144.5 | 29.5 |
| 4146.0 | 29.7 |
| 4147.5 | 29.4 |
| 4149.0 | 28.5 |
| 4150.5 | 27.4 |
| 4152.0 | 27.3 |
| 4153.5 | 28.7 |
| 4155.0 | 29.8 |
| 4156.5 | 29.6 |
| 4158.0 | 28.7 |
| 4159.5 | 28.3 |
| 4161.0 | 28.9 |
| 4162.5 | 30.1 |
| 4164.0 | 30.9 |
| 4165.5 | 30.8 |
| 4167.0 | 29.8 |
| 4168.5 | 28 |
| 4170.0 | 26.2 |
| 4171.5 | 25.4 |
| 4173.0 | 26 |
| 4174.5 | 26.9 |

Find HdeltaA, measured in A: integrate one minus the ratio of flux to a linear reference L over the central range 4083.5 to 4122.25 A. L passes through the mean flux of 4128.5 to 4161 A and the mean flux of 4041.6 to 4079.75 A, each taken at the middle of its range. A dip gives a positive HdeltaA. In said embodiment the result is 3.3 A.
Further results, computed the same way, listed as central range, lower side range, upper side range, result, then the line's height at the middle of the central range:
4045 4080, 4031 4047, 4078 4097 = 0.5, 27.1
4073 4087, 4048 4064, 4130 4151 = 0.3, 27.2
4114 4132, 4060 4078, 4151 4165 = 1.7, 28.1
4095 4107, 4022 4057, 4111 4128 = 1.2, 25.6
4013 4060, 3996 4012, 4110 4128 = -3.5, 25.7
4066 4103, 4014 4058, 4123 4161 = 2.0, 27.6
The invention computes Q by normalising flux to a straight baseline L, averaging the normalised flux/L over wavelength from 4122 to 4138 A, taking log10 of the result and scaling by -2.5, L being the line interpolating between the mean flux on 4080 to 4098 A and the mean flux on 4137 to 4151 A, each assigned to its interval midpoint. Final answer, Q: 0.11 mag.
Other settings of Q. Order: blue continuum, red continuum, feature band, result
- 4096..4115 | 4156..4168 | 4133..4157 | -0.02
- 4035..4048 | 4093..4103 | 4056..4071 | -0.01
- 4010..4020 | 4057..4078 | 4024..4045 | 0.02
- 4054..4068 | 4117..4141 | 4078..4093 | -0.04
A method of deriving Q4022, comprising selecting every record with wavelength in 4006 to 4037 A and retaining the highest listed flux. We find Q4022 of 30.3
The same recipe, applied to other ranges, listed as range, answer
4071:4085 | 27.5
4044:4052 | 28.2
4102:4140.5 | 29.4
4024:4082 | 29.8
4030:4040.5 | 27.4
